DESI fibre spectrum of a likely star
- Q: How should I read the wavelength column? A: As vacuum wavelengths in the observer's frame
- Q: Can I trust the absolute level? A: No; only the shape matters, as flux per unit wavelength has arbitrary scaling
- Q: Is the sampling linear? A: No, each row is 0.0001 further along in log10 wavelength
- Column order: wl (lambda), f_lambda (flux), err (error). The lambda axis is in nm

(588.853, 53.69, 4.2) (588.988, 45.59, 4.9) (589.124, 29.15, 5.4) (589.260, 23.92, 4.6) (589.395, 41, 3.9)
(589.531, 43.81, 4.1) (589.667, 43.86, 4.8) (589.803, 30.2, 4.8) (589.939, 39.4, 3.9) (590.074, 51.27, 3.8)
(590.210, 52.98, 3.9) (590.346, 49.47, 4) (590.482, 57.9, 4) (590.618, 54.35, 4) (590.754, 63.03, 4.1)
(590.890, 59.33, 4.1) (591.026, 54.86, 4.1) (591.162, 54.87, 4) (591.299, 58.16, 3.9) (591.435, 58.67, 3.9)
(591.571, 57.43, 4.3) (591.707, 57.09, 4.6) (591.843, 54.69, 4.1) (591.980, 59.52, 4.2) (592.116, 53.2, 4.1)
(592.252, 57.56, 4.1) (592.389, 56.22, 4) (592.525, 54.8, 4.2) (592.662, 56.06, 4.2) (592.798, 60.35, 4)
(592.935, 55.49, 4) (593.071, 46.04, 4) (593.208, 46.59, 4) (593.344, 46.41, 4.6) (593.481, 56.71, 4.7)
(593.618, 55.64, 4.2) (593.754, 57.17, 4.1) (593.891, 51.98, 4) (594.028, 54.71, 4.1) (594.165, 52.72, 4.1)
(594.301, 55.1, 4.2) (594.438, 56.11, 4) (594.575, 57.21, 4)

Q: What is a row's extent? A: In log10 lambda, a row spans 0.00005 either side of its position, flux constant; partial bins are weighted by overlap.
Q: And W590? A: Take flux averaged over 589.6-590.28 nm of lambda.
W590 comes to 43.6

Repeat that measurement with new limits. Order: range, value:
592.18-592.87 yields 56.9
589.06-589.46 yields 31.3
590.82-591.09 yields 57.2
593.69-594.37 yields 54.3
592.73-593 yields 57.9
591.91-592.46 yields 56.6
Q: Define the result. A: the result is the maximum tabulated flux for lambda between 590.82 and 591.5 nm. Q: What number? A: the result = 59.33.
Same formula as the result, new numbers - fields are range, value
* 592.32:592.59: 56.22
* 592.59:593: 60.35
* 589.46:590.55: 57.9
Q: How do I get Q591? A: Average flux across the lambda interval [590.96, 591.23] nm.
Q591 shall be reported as 54.9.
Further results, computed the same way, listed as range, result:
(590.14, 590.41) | 51.2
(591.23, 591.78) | 57.8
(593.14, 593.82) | 52.5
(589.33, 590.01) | 39.7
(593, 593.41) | 46.5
